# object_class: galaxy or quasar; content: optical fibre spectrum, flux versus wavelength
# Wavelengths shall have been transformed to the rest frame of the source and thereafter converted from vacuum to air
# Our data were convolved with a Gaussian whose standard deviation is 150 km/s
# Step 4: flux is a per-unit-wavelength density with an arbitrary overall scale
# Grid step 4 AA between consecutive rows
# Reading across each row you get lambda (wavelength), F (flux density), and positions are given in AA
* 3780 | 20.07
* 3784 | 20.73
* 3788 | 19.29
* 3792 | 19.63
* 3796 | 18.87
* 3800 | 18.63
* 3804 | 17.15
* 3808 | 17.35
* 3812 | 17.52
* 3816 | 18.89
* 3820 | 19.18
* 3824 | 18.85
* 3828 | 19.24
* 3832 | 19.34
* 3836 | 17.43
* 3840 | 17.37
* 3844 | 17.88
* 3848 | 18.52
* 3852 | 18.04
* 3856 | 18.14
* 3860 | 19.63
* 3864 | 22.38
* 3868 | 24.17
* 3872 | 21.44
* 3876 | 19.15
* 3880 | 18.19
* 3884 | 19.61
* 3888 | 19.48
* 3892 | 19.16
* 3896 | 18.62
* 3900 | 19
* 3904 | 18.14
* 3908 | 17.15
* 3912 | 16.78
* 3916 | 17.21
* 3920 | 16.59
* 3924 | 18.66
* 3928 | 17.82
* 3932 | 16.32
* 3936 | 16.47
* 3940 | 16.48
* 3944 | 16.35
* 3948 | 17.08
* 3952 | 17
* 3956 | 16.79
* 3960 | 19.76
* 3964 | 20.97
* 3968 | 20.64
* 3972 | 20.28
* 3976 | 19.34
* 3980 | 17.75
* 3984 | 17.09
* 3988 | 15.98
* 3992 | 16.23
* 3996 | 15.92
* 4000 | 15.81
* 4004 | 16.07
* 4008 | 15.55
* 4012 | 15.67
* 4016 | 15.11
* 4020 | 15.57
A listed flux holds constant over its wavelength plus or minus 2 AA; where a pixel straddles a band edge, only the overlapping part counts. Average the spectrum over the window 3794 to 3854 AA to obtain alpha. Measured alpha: 18.3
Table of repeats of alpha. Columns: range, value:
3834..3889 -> 19.4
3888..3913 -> 18.3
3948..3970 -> 18.9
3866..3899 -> 19.9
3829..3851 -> 18.2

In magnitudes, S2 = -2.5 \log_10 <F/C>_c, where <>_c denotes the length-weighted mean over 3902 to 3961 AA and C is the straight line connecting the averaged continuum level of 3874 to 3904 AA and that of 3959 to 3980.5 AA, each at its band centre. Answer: 0.14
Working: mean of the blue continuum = 19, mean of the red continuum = 19.9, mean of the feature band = 17.2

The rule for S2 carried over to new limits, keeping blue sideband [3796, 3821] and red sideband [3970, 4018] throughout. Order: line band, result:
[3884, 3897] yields -0.10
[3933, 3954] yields 0.03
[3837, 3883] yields -0.10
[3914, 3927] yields -0.01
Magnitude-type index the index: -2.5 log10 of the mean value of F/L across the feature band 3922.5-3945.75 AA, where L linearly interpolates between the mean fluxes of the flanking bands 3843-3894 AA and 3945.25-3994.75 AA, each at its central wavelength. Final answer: 0.11 mag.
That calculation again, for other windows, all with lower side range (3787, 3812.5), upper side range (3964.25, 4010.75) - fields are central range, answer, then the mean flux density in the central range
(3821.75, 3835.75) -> -0.04 mag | 18.9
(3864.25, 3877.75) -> -0.20 mag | 21.7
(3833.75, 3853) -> 0.02 mag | 17.9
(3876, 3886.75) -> -0.06 mag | 19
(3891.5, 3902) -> -0.06 mag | 18.9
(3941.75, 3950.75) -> 0.06 mag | 16.7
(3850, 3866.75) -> -0.10 mag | 19.8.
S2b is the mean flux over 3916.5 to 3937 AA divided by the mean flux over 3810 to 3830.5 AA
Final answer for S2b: 0.92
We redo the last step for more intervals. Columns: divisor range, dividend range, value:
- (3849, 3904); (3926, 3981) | 0.92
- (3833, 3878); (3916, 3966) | 0.90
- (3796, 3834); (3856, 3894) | 1.10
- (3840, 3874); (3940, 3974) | 0.93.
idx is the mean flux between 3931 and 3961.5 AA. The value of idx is 17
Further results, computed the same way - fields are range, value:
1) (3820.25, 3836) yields 18.9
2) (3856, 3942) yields 18.7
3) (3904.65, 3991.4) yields 17.7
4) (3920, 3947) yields 17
